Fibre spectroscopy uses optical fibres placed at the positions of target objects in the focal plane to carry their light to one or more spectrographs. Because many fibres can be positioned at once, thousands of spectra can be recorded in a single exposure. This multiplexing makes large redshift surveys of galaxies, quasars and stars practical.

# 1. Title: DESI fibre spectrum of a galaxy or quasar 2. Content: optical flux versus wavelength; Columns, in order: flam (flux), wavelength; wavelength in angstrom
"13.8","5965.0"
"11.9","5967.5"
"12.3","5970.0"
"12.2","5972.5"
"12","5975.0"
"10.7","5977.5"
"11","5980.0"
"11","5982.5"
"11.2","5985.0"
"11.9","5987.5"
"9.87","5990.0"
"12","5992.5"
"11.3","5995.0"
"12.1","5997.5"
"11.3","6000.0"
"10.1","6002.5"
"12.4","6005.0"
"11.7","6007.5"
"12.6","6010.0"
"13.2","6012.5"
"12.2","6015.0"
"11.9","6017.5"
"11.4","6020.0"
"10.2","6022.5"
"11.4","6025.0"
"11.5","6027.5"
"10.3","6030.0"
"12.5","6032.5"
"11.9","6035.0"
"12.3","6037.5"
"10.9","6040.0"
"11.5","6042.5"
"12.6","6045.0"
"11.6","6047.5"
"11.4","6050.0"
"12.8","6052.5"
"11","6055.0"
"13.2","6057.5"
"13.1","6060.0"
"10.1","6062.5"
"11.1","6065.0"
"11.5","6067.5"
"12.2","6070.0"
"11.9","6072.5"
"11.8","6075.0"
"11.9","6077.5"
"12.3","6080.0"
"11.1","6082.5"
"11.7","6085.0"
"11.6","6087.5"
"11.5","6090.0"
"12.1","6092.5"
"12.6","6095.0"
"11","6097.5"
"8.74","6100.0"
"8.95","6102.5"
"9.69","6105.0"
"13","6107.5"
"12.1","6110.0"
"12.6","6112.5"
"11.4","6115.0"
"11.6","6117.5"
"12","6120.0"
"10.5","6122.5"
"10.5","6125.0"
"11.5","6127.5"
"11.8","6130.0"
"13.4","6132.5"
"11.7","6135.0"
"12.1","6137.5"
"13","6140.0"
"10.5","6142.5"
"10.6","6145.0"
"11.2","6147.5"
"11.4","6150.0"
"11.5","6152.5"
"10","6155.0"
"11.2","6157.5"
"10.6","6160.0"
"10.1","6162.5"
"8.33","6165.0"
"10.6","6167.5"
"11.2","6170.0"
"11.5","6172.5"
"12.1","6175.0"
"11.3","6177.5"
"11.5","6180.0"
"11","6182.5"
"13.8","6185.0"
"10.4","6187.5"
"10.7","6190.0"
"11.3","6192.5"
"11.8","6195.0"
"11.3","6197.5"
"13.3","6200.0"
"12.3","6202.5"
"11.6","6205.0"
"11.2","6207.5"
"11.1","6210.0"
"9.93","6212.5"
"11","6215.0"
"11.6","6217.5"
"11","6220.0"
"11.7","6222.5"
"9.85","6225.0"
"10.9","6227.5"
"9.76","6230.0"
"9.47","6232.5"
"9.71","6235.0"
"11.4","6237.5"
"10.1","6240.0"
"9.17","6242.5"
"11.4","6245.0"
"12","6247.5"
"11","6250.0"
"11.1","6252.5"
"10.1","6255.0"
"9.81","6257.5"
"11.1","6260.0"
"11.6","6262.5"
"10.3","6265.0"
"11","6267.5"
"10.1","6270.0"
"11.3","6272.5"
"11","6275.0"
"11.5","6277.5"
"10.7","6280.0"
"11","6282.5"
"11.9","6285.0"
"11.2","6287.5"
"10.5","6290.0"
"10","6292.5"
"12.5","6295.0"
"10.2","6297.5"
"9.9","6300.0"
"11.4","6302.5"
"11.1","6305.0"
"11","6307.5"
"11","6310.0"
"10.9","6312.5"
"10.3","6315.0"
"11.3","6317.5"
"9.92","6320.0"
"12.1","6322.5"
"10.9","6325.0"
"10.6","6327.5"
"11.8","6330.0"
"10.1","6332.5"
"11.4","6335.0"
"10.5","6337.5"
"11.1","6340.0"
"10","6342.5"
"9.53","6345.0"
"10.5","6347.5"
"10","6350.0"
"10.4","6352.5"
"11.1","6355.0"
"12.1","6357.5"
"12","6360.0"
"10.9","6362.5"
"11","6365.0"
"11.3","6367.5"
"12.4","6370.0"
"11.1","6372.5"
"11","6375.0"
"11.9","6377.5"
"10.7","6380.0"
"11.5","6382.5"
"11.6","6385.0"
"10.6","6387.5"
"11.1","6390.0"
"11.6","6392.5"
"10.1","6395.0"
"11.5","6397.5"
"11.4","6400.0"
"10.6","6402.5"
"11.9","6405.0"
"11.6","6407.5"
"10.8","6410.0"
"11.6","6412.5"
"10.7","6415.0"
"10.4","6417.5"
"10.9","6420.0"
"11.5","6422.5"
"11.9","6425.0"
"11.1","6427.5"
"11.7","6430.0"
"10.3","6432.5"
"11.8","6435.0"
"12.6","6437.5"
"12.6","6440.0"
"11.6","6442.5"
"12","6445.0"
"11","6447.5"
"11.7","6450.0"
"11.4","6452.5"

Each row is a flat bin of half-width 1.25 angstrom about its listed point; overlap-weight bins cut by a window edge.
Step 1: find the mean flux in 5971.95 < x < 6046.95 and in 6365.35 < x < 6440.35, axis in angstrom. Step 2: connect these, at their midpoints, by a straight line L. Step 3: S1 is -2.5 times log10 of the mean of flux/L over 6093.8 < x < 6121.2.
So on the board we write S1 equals 0.03 mag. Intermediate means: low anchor 11.6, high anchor 11.3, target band 11.2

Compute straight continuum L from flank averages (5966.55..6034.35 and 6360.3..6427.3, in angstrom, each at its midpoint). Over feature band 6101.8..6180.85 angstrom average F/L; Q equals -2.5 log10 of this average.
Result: 0.02 mag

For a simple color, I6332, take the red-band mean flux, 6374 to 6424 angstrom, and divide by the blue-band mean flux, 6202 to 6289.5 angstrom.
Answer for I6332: 1.0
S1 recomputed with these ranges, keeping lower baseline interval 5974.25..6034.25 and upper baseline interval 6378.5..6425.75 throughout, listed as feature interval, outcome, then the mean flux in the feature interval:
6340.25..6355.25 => 0.096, 10.3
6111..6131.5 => -0.012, 11.5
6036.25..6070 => -0.032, 11.8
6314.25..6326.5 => 0.029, 10.9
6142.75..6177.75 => 0.054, 10.8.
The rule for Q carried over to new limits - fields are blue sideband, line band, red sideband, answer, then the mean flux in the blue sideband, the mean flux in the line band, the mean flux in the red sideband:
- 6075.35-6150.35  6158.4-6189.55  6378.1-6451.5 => 0.040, 11.5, 11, 11.3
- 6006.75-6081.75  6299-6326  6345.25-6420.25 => 0.035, 11.8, 10.9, 11.1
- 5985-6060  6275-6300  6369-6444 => 0.044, 11.7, 11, 11.3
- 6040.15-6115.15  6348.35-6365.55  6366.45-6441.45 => 0.030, 11.6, 11.1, 11.3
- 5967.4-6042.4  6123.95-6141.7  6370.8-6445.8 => -0.045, 11.6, 12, 11.3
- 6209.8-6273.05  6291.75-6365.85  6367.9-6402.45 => 0.016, 10.7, 10.9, 11.2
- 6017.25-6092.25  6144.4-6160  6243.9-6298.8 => 0.038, 11.7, 11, 11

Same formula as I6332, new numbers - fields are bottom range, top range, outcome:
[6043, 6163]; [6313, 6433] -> 0.96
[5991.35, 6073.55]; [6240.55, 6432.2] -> 0.94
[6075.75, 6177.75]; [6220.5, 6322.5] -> 0.95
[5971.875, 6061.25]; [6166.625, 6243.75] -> 0.95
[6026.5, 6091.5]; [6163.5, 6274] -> 0.93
